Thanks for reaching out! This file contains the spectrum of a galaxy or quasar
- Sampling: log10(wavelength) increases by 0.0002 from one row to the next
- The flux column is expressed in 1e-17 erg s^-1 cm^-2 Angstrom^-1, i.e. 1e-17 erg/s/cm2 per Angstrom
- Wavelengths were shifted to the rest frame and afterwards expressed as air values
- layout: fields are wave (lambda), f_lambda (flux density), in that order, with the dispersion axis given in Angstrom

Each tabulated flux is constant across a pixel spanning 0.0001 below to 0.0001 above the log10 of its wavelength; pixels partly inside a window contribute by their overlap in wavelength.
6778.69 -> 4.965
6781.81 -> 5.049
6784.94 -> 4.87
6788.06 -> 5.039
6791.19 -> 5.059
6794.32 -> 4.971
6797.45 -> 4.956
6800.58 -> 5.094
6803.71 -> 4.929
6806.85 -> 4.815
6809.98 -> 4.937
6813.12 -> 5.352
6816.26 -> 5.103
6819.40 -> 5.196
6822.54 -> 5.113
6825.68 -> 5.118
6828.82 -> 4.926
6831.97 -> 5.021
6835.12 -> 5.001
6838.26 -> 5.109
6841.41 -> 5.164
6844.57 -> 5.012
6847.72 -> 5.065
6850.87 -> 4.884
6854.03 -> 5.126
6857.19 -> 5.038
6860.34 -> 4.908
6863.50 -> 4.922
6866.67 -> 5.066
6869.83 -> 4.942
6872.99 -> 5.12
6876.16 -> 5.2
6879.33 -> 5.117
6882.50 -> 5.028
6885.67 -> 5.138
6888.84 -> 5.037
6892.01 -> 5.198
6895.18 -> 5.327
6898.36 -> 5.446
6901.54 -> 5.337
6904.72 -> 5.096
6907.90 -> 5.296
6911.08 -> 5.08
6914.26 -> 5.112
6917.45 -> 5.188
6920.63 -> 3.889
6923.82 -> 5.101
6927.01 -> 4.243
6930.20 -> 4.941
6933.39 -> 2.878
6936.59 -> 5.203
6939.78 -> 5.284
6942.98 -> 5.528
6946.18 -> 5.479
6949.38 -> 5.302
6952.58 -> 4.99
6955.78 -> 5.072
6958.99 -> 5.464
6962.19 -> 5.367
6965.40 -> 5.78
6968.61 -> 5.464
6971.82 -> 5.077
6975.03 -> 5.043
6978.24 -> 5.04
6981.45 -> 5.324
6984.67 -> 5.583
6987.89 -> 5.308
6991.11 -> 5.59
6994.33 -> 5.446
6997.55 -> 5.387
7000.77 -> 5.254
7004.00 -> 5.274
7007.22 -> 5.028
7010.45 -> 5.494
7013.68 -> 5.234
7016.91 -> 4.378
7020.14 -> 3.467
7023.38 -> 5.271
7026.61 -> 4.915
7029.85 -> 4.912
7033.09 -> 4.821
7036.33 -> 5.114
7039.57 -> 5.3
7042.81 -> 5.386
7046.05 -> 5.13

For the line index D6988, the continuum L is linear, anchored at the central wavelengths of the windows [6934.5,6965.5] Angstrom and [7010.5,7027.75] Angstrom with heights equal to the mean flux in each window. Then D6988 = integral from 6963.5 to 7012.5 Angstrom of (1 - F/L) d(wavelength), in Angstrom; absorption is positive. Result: -3.6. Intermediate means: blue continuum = 5.29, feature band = 5.34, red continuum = 4.72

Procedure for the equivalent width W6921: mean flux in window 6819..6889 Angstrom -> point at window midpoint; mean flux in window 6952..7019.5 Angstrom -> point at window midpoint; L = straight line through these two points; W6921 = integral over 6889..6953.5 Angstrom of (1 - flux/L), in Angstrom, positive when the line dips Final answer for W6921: 1.9 Angstrom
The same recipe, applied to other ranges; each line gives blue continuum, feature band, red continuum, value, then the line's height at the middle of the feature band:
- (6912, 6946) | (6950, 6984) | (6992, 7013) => -1.5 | 5.06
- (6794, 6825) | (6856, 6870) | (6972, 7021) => 0.3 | 5.08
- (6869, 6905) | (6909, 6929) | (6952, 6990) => 1.7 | 5.22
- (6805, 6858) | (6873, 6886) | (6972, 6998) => 0.1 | 5.14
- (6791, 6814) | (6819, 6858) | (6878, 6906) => 0.2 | 5.08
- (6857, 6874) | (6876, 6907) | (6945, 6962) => -0.7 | 5.07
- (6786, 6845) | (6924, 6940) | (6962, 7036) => 1.9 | 5.11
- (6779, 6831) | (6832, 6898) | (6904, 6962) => -1.0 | 5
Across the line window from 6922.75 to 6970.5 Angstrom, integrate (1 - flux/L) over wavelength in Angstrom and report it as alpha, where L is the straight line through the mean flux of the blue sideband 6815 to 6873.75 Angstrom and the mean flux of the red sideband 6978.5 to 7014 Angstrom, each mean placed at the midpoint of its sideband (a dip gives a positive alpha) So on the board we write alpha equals 1.6 Angstrom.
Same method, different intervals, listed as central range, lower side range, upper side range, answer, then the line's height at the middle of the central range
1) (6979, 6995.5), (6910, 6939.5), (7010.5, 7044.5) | -2.1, 4.81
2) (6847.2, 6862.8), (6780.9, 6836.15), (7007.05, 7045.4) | 0.1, 5.01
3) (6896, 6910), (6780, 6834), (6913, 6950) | -1.2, 4.88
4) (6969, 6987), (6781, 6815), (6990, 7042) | -0.7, 5.05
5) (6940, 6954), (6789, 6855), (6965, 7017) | -0.3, 5.23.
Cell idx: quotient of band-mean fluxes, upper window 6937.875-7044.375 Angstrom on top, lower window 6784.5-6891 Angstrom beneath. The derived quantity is 1.03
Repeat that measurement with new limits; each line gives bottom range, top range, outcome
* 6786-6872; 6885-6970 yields 1.01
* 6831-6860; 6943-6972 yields 1.06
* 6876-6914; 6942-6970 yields 1.04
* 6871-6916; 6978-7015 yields 1.03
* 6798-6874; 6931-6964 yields 1.00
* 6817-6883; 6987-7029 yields 1.00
